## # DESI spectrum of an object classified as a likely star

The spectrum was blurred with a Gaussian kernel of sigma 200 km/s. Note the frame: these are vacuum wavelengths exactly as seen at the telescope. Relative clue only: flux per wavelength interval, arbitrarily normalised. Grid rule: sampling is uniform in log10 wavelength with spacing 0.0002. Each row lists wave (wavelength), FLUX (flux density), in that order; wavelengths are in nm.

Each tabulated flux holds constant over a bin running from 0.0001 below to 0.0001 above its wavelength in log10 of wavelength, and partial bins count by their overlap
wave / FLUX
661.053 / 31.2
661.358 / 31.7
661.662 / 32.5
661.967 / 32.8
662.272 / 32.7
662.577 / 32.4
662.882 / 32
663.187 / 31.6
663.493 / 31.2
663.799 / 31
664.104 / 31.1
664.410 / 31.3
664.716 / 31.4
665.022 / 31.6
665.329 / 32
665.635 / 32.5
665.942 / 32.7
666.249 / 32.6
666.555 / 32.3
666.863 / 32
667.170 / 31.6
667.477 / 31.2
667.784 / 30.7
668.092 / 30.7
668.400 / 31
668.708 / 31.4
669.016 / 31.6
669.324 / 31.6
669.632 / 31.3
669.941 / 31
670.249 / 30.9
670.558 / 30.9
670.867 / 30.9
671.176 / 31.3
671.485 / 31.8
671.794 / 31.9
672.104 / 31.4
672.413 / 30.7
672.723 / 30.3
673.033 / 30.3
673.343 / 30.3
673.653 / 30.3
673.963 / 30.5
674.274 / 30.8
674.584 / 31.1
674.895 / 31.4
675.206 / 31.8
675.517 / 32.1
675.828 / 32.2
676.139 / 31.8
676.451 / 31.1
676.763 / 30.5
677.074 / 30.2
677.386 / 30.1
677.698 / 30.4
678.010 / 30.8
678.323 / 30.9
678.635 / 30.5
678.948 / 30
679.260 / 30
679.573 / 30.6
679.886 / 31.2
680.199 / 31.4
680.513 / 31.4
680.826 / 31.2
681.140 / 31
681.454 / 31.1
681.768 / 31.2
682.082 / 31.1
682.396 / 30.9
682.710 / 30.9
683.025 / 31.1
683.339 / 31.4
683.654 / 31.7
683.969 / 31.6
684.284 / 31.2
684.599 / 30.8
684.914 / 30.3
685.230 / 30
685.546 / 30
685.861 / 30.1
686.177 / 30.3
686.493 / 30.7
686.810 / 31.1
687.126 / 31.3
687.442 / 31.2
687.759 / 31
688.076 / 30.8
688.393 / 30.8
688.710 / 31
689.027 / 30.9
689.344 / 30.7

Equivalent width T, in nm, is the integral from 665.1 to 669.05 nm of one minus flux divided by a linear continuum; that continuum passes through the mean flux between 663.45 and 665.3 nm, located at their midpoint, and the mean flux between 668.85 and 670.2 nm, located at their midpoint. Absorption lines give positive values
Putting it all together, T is -0.05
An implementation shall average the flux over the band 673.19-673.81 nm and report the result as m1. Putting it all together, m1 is 30.3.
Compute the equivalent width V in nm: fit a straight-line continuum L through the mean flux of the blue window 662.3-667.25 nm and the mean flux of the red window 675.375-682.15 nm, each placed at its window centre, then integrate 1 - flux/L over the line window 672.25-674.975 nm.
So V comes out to 0.058 nm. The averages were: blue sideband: 31.9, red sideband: 30.9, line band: 30.6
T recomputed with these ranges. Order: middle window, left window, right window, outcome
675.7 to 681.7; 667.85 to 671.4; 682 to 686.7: 0.01 nm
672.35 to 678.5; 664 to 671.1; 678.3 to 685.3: 0.06 nm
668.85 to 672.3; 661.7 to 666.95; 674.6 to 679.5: 0.01 nm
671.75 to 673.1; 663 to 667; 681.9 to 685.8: 0.02 nm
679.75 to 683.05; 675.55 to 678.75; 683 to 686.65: -0.03 nm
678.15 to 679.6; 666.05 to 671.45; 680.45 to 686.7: 0.03 nm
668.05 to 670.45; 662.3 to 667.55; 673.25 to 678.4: 0.02 nm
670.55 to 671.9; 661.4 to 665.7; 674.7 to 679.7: 0.00 nm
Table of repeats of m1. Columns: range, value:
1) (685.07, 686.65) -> 30.2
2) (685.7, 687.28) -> 30.7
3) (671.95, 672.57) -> 31.1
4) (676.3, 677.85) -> 30.5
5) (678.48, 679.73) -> 30.3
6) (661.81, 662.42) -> 32.7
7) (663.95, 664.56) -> 31.2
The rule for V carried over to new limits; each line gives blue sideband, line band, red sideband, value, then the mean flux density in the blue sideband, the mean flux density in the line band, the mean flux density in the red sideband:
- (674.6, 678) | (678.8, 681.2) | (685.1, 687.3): 0.00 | 31.1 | 30.8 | 30.5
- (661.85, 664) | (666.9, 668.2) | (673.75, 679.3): 0.02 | 31.9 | 31.2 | 30.9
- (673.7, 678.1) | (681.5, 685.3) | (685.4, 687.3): -0.04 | 31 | 31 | 30.6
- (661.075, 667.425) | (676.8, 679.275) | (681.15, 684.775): 0.08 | 31.9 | 30.4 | 31.2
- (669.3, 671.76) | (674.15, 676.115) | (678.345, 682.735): -0.03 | 31.2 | 31.6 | 30.9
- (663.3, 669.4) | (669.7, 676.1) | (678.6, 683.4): 0.04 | 31.6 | 31.1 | 30.9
